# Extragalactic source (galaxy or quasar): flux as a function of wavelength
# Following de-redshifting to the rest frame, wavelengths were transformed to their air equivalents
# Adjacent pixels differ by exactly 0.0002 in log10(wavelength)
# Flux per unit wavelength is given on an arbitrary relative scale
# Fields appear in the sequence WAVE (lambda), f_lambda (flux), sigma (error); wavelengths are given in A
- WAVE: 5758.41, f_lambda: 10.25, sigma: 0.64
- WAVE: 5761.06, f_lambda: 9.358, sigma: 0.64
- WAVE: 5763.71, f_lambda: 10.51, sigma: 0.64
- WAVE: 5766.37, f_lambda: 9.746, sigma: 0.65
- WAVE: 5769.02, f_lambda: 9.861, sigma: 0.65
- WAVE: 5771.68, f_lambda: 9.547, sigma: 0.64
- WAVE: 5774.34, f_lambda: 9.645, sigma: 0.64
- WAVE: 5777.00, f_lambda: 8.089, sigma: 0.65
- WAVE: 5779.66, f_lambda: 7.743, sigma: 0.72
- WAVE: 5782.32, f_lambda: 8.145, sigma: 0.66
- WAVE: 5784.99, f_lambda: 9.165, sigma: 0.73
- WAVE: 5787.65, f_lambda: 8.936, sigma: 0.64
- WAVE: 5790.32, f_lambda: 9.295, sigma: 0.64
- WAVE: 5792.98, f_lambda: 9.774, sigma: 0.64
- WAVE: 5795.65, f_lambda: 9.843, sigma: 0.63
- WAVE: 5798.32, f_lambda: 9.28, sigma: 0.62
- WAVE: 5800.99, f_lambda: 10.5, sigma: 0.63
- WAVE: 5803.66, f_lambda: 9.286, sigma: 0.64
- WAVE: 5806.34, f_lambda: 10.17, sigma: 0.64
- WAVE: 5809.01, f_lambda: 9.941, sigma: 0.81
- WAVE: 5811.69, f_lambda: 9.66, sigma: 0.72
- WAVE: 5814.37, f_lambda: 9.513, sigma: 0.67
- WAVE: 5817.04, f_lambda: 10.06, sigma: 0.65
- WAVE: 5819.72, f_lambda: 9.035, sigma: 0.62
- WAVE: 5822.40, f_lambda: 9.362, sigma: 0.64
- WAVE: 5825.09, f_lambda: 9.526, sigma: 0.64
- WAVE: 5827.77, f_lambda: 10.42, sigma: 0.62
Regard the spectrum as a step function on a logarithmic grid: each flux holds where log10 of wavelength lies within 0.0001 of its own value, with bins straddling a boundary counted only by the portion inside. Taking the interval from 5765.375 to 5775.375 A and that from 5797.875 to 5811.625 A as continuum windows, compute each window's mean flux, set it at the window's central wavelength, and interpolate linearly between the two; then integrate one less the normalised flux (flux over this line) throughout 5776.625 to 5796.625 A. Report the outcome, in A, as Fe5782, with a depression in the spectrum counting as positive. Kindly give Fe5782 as 1.8 A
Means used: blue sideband 9.7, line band 8.9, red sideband 9.85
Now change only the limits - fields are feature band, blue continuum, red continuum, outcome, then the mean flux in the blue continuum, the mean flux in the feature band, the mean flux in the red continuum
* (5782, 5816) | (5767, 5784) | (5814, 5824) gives -1.23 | 8.88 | 9.55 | 9.49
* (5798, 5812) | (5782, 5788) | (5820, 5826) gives -1.16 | 8.82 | 9.85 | 9.35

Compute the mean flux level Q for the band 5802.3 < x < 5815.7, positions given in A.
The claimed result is 9.71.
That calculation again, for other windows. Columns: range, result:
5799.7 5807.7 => 9.98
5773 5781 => 8.49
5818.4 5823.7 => 9.2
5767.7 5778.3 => 9.28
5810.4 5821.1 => 9.57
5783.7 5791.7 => 9.15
